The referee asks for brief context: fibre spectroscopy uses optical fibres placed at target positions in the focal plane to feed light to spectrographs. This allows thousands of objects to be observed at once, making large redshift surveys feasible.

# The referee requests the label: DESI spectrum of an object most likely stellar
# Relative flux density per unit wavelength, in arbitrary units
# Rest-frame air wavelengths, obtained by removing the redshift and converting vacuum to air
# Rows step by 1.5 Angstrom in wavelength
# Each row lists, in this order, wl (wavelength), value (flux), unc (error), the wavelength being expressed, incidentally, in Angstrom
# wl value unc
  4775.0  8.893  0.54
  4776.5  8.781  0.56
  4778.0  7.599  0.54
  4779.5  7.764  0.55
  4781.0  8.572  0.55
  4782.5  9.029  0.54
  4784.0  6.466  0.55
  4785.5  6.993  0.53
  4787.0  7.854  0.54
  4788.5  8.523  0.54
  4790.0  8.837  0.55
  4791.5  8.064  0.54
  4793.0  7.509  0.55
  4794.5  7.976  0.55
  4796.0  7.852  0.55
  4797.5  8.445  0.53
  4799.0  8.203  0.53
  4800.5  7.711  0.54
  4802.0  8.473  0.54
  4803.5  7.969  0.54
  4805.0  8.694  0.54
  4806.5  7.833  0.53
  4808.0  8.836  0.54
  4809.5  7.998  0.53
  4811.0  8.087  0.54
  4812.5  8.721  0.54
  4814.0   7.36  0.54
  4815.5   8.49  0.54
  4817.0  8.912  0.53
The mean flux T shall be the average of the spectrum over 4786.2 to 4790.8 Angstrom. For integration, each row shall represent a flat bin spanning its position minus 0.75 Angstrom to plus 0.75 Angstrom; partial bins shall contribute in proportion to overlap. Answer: 8.39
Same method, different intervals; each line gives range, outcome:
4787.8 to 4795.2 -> 8.18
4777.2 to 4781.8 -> 8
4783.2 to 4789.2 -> 7.46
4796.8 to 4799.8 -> 8.31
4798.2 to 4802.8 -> 8.13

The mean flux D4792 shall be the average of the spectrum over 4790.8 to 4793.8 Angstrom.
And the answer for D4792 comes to 7.79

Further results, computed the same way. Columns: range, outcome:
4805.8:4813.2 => 8.3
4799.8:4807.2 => 8.14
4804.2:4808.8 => 8.44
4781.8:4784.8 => 7.71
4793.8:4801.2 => 8.04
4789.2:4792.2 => 8.46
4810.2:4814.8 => 8.06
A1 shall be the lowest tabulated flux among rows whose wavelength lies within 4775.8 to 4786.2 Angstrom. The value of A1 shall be 6.466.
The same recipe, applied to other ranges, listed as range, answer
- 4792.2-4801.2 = 7.509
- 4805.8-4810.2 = 7.833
